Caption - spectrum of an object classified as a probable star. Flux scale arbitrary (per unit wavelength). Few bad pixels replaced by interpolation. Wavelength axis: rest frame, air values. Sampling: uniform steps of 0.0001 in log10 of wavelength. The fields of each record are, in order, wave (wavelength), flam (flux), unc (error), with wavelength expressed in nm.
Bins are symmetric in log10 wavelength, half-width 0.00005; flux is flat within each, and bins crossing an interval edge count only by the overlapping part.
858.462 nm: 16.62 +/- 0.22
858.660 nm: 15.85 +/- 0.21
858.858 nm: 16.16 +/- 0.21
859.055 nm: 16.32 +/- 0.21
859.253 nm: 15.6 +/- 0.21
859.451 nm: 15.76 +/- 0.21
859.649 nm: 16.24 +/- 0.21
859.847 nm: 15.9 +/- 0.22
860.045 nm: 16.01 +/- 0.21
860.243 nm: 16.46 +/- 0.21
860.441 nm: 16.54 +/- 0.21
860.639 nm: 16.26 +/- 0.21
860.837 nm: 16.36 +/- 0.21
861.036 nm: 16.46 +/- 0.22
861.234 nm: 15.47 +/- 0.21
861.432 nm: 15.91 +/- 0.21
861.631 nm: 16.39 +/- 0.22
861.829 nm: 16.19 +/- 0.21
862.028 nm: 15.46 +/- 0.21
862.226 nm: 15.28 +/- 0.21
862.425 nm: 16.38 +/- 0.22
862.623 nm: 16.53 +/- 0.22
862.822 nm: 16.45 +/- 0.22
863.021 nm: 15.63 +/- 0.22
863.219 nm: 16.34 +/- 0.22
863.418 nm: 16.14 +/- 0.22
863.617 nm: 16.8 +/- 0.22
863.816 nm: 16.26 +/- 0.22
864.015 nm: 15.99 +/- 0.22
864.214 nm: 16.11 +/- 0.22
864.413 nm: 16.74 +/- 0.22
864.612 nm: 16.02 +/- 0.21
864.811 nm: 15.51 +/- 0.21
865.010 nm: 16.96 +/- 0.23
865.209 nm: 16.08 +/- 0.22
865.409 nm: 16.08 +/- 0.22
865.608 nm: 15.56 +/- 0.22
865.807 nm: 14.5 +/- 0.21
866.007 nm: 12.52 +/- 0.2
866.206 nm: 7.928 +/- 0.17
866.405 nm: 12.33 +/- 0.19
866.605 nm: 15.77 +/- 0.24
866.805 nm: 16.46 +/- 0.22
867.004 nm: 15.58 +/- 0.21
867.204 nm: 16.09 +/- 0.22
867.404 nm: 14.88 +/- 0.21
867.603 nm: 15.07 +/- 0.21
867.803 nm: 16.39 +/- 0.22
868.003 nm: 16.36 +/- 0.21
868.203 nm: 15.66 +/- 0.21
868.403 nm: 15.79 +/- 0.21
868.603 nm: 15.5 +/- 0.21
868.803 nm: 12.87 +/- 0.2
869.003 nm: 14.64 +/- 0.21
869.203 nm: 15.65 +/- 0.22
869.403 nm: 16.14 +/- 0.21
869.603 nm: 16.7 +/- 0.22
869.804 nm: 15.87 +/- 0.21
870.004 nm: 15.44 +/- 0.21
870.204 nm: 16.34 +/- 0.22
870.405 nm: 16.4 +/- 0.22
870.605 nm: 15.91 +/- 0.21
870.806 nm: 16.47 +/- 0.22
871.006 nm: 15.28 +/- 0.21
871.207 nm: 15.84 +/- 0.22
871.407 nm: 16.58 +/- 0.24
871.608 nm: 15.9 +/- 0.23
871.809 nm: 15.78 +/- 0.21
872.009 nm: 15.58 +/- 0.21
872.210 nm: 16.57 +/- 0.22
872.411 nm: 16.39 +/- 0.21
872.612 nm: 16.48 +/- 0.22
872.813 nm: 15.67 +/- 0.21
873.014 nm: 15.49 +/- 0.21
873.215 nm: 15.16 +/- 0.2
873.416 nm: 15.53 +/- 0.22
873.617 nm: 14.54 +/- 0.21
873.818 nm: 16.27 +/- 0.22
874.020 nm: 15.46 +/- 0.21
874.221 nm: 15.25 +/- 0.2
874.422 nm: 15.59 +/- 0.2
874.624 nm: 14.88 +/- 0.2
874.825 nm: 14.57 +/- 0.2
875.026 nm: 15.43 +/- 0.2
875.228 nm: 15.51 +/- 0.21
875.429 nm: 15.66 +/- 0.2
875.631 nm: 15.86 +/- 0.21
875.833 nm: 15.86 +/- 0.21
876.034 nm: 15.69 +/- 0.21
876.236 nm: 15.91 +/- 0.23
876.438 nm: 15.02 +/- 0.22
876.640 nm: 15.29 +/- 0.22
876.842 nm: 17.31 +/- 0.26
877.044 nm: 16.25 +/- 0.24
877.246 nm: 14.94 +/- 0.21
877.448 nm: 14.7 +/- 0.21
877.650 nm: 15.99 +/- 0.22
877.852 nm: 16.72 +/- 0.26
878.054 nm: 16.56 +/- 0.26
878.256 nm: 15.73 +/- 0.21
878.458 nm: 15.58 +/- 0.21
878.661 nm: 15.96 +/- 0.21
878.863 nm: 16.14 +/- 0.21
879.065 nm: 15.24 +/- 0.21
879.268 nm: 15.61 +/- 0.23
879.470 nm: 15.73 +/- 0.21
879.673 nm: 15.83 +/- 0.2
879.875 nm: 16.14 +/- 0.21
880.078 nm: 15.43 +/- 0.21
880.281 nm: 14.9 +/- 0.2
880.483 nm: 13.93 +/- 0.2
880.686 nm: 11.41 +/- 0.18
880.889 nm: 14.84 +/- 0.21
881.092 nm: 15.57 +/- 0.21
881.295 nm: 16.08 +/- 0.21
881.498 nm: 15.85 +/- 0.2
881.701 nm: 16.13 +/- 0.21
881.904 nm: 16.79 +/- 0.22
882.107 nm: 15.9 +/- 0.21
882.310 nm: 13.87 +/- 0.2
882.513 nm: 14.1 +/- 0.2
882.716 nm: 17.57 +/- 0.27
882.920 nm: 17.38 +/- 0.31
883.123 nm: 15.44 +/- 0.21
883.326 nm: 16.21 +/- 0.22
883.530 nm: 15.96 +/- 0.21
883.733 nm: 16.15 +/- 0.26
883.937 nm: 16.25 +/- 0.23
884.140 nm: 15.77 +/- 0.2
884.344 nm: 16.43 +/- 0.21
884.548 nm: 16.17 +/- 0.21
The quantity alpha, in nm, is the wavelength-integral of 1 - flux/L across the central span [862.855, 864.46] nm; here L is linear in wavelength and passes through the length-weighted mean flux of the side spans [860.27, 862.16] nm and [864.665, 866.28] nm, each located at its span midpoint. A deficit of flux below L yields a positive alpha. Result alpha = -0.109 nm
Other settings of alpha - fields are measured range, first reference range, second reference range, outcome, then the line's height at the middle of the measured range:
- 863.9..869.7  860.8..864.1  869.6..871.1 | 0.30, 16.1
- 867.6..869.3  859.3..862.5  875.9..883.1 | 0.06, 15.9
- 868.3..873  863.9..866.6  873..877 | -0.18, 15.2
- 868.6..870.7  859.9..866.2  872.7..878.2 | 0.02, 15.7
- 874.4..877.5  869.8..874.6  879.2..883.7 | 0.03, 15.7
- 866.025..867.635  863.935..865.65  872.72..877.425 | 0.19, 16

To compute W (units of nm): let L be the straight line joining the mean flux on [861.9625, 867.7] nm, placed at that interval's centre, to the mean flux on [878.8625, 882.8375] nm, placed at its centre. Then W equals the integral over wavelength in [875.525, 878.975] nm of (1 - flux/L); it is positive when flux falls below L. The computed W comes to -0.11 nm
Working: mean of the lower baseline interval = 15.4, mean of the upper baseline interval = 15.3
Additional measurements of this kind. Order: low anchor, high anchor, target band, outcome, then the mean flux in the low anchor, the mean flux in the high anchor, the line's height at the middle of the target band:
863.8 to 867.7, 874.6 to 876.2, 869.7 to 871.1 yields -0.062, 15.1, 15.5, 15.3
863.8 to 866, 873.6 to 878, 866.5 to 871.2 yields 0.012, 15.8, 15.6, 15.7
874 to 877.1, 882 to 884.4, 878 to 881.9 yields 0.087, 15.6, 15.9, 15.8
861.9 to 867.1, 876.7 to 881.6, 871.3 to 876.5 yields -0.052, 15.4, 15.5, 15.5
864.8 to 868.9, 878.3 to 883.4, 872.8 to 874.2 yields -0.020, 14.9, 15.5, 15.2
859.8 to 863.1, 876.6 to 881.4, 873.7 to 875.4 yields 0.030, 16.1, 15.5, 15.7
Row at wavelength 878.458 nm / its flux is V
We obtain 15.58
